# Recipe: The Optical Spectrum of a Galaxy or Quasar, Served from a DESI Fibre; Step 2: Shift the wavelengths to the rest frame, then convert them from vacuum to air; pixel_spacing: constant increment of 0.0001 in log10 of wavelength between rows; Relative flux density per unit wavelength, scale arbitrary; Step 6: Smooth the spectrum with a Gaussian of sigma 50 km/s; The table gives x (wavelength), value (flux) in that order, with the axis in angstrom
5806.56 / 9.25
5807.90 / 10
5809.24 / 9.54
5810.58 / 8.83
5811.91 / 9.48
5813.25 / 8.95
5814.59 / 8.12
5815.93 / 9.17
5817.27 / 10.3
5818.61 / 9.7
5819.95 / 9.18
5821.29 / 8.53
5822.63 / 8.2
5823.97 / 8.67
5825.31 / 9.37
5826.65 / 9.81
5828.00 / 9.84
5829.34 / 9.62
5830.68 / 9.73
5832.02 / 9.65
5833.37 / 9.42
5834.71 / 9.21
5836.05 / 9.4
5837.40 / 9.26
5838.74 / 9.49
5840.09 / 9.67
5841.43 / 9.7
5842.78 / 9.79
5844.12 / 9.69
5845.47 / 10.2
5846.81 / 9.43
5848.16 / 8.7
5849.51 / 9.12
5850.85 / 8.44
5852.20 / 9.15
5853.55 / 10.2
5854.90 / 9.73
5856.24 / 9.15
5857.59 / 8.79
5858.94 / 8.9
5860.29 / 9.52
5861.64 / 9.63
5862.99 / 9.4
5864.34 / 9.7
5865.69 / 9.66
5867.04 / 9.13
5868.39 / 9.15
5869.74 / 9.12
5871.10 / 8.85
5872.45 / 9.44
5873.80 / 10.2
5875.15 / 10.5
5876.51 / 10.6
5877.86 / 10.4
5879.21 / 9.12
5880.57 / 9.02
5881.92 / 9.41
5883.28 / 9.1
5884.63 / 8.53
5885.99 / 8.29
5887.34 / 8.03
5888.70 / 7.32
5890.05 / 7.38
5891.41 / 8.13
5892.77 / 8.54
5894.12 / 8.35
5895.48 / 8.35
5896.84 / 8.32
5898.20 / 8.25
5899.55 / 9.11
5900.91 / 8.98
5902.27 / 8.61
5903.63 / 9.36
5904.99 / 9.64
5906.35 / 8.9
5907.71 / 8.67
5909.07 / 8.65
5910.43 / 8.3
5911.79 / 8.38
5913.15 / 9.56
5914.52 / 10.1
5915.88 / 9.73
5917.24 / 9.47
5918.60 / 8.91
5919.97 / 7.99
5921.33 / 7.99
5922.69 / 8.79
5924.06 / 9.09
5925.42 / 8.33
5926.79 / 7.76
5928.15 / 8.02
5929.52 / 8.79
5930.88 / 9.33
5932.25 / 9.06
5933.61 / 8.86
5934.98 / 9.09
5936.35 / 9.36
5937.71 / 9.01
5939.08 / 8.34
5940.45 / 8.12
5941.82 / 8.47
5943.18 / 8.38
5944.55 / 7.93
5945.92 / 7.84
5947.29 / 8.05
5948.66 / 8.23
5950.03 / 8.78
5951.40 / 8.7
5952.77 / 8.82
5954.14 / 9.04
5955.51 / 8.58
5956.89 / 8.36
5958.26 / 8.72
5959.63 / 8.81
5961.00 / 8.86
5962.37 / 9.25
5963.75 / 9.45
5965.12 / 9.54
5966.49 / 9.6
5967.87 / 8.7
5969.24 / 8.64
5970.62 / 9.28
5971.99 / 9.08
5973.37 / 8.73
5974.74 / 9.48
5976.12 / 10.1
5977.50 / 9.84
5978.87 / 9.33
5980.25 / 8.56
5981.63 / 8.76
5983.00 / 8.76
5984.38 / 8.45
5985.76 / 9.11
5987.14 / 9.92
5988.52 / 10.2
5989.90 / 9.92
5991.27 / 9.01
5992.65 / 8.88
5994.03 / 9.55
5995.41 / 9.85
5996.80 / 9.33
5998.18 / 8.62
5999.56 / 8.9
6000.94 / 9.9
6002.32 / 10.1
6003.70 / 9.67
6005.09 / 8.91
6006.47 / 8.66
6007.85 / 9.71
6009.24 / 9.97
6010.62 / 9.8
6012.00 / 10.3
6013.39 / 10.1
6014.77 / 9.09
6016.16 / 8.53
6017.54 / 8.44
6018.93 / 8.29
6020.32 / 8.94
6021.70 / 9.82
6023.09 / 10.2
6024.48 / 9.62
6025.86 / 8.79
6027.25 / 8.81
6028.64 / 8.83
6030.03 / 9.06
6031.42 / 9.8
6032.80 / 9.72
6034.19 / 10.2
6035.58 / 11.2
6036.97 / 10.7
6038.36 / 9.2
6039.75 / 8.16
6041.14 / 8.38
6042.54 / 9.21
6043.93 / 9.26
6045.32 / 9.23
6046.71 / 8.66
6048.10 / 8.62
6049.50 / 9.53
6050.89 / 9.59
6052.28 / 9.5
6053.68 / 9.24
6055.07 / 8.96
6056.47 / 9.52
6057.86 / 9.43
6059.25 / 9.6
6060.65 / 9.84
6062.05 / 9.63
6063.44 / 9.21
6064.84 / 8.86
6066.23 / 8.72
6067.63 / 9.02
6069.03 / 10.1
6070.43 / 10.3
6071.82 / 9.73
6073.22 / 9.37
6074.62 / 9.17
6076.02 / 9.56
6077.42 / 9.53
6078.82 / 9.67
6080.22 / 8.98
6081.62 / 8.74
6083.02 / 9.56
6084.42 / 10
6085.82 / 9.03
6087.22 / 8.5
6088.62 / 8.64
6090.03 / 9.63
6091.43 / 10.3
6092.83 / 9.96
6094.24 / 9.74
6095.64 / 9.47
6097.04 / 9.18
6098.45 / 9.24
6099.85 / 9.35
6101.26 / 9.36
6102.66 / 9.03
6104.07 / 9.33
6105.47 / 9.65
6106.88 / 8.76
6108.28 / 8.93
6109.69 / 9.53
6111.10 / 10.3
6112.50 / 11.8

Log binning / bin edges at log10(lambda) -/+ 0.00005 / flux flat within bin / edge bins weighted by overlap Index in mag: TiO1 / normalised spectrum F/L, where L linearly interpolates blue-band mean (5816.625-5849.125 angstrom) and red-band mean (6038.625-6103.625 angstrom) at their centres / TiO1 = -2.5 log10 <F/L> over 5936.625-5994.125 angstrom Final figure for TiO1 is 0.05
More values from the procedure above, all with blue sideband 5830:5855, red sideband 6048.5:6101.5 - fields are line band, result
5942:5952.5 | 0.14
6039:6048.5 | 0.07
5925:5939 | 0.08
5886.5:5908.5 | 0.12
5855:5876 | 0.00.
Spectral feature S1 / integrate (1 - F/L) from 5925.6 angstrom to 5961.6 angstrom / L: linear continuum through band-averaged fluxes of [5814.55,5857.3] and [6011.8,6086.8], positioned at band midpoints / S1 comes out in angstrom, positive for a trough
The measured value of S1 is 3.0 angstrom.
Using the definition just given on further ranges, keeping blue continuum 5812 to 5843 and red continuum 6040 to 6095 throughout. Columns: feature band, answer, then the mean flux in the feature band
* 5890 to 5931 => 2.7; 8.71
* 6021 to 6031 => 0.0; 9.32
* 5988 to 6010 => -0.3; 9.45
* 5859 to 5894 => 0.8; 9.11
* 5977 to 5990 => 0.1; 9.25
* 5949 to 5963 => 0.8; 8.78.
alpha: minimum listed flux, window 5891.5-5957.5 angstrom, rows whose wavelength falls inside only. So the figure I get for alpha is 7.76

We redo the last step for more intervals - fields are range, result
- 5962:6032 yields 8.29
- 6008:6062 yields 8.16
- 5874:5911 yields 7.32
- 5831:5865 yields 8.44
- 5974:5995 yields 8.45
